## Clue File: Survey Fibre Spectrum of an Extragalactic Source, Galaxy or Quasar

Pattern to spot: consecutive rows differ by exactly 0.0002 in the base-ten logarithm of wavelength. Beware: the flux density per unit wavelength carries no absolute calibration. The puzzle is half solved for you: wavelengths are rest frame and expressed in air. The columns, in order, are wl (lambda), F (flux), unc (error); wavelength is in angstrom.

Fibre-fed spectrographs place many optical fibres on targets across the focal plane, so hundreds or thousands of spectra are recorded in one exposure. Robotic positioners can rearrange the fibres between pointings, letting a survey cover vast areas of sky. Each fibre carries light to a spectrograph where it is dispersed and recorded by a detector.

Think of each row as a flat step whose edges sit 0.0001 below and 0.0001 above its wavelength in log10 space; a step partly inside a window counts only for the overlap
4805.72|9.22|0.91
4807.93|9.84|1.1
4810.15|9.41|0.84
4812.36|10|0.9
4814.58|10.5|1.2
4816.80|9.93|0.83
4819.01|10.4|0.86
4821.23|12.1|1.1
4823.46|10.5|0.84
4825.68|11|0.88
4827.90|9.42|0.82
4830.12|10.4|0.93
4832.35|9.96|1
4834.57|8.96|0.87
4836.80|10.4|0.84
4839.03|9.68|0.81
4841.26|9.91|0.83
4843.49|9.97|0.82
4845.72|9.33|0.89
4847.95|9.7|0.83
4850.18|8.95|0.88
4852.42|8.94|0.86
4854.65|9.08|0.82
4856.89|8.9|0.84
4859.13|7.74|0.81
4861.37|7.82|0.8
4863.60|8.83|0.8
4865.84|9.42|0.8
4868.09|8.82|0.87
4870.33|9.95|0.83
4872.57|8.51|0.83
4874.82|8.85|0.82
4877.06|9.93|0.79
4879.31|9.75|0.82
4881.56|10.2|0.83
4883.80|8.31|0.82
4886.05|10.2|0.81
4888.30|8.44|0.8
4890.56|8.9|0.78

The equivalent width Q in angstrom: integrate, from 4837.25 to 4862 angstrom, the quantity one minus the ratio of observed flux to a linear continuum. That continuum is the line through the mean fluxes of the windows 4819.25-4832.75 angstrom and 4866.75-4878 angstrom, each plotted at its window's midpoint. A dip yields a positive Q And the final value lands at 1.8 angstrom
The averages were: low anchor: 10.6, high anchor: 9.2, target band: 9.15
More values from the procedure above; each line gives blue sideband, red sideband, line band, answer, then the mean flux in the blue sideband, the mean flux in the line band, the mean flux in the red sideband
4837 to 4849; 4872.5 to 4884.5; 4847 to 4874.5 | 2.0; 9.77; 8.88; 9.36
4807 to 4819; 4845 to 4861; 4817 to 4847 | -2.2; 9.98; 10.1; 8.88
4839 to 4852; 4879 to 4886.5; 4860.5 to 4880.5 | 0.9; 9.55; 9.12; 9.55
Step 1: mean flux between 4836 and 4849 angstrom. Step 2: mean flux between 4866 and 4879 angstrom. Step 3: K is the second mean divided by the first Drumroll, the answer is 0.94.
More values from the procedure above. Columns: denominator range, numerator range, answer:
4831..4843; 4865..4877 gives 0.94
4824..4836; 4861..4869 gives 0.88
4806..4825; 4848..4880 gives 0.87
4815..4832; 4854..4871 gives 0.84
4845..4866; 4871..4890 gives 1.05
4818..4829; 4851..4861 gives 0.81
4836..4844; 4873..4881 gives 0.95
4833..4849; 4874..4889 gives 0.97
